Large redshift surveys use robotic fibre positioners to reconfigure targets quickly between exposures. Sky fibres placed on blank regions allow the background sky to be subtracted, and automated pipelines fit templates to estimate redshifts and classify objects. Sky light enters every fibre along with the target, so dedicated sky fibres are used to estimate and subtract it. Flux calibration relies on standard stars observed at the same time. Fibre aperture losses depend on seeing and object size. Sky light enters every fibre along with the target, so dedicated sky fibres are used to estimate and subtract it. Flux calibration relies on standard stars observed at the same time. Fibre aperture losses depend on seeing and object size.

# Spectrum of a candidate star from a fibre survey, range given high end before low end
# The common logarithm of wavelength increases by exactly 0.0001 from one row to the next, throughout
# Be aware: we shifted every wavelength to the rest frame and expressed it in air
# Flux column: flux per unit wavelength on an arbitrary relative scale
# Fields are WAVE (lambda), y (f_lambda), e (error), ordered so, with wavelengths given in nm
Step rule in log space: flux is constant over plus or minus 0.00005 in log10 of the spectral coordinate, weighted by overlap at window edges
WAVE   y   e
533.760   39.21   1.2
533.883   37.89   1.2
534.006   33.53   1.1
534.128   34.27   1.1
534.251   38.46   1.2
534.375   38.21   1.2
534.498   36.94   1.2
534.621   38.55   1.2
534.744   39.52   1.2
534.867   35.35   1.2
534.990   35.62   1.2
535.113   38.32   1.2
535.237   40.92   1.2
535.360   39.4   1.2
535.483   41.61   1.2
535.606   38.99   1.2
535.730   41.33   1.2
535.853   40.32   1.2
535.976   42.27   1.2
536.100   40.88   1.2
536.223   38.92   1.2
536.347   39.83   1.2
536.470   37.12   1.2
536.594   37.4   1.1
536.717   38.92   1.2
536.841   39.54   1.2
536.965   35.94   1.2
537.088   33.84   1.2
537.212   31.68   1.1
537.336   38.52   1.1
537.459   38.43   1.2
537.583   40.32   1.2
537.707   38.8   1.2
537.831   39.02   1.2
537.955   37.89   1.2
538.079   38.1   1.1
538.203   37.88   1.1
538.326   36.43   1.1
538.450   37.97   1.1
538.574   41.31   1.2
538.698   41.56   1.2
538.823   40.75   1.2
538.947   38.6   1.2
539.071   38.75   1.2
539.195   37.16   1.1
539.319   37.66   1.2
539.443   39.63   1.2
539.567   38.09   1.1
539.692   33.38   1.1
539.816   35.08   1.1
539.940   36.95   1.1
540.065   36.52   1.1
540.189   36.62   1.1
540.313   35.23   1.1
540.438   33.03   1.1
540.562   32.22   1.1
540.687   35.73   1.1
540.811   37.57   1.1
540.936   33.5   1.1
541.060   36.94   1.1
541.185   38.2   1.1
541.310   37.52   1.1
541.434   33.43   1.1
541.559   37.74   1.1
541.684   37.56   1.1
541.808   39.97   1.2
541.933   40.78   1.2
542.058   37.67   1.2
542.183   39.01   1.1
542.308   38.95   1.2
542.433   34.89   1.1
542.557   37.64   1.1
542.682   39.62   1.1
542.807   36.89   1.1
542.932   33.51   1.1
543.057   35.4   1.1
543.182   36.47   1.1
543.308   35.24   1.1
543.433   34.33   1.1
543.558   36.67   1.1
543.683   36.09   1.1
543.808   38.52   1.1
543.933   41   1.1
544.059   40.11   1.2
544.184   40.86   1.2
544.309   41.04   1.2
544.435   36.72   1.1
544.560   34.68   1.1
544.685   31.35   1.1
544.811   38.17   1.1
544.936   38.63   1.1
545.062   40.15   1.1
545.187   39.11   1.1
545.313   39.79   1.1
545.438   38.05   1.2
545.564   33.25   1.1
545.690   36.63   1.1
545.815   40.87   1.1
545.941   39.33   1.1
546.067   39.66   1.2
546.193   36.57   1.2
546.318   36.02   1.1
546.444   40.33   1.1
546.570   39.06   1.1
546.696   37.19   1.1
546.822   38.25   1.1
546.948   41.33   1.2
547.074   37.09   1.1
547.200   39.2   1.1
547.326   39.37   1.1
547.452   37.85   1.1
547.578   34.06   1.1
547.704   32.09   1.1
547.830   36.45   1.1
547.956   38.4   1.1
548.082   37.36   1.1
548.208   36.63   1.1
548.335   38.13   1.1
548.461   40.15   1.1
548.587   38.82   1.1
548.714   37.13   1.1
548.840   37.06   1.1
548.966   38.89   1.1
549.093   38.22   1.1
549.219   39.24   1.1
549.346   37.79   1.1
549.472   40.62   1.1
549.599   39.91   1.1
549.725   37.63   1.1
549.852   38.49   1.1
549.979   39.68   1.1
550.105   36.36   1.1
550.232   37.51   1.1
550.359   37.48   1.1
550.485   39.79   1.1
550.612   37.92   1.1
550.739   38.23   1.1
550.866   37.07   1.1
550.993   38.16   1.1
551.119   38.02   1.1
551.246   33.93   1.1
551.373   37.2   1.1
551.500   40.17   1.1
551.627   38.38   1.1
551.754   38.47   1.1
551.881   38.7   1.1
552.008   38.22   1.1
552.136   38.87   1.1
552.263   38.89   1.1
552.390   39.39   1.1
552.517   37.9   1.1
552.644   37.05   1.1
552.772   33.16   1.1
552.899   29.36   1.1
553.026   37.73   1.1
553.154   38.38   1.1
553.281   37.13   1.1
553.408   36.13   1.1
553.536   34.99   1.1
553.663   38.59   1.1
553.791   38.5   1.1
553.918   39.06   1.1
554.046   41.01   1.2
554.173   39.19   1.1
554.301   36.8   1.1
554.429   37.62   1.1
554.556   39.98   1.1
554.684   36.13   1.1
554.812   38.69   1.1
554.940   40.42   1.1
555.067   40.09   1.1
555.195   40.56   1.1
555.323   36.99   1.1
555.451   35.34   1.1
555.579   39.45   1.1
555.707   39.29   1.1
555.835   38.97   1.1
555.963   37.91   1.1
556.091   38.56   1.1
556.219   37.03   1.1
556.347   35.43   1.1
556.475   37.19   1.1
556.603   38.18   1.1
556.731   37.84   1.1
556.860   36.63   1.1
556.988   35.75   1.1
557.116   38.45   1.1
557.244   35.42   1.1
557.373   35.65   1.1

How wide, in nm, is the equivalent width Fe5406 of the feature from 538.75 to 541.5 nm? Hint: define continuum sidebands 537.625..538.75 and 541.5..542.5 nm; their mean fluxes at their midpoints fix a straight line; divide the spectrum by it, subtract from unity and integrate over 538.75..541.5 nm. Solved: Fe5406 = 0.15 nm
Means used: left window 38.8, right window 38.3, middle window 36.5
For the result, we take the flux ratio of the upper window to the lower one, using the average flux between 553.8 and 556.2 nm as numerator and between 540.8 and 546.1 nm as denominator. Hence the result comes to 1.03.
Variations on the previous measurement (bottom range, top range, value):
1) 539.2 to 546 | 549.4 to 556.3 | 1.02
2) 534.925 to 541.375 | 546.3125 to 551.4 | 1.00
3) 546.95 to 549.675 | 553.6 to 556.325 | 1.02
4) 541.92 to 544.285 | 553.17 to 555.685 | 1.02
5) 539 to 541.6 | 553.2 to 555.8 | 1.06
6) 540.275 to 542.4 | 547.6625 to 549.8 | 1.03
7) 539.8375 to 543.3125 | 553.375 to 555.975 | 1.05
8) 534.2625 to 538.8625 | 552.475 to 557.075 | 0.97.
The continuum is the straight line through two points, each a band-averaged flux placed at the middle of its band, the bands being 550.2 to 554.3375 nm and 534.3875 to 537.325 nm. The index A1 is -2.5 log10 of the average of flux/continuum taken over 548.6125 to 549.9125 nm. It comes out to -0.02 mag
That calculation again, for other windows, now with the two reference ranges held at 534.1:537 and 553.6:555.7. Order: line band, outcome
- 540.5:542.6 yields 0.05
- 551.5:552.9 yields 0.03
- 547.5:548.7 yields 0.05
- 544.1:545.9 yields 0.02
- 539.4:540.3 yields 0.07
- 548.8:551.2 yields 0.01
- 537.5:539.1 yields -0.01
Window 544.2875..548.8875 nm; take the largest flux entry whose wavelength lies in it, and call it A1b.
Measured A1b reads 41.33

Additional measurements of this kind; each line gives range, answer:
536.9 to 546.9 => 41.56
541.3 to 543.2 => 40.78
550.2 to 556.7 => 41.01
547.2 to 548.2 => 39.37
